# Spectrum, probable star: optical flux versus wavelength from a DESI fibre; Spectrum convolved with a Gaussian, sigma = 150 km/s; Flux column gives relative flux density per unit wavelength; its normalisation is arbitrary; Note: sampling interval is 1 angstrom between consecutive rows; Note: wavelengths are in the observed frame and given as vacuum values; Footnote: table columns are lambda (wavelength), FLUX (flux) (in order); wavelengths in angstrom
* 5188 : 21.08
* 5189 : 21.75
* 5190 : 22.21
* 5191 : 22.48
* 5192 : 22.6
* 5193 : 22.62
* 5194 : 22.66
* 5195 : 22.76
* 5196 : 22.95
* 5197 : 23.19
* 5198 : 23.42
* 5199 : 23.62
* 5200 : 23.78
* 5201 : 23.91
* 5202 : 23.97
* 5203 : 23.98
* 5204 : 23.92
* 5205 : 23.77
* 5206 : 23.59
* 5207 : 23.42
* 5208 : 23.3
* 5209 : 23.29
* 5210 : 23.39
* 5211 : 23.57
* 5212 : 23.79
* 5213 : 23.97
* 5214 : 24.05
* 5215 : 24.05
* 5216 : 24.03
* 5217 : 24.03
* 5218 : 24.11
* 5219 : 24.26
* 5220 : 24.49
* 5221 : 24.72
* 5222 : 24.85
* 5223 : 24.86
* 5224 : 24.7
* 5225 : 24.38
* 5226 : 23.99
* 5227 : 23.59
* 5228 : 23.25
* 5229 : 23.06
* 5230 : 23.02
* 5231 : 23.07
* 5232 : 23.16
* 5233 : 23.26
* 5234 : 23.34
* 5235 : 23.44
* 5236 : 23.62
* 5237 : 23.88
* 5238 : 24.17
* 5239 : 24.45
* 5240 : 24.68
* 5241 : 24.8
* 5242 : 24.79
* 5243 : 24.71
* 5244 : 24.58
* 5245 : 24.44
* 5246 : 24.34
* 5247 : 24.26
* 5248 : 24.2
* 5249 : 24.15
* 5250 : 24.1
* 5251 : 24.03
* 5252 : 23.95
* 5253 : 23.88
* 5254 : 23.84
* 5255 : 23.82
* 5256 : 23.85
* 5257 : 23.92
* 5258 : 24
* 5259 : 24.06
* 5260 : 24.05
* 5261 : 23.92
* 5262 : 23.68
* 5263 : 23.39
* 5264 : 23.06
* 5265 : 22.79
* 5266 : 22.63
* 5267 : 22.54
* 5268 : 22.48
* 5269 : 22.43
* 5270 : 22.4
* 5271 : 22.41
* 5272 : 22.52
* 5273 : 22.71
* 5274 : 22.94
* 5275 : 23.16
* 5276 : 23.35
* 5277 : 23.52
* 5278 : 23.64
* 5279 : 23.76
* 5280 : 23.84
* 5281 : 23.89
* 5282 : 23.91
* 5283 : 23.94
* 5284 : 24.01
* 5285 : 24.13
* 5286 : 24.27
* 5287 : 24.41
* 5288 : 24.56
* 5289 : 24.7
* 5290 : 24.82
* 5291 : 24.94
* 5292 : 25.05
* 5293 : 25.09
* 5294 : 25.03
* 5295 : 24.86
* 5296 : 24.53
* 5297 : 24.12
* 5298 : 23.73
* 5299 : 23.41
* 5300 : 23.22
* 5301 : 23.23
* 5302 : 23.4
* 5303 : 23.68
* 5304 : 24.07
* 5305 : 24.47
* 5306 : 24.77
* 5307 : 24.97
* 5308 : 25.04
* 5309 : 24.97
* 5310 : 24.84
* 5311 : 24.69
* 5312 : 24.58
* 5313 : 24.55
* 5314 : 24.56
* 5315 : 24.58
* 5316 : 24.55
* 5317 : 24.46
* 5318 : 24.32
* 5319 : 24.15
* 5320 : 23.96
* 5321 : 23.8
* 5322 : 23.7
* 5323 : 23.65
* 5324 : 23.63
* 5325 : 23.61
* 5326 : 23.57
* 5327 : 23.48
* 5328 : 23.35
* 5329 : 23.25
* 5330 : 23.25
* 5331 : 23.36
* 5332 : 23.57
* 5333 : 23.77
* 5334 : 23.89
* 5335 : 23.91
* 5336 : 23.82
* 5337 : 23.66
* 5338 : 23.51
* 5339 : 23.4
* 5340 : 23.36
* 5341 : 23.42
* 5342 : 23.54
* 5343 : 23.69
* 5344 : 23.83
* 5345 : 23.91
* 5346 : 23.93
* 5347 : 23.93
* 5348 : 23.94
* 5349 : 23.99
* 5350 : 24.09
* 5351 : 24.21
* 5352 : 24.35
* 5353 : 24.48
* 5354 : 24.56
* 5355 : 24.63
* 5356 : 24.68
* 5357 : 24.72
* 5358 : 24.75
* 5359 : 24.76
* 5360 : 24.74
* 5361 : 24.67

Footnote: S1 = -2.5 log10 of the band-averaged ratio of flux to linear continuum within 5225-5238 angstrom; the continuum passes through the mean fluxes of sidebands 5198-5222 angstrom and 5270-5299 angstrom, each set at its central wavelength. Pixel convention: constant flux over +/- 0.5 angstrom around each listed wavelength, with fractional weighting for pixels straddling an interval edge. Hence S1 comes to 0.02 mag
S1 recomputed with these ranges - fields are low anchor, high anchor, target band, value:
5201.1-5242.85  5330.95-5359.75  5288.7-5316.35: -0.02 mag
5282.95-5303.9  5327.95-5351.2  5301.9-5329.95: -0.01 mag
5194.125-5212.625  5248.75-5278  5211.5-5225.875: -0.04 mag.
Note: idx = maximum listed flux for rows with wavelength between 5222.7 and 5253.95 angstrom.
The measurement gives 24.86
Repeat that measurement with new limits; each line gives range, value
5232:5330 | 25.09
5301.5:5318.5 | 25.04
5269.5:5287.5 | 24.41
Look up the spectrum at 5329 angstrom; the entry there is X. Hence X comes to 23.25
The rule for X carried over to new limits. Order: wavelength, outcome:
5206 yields 23.59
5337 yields 23.66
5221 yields 24.72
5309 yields 24.97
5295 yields 24.86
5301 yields 23.23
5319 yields 24.15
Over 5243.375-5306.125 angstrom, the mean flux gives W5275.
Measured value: 23.8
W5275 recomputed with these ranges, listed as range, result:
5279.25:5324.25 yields 24.3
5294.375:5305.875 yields 23.9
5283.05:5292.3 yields 24.5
